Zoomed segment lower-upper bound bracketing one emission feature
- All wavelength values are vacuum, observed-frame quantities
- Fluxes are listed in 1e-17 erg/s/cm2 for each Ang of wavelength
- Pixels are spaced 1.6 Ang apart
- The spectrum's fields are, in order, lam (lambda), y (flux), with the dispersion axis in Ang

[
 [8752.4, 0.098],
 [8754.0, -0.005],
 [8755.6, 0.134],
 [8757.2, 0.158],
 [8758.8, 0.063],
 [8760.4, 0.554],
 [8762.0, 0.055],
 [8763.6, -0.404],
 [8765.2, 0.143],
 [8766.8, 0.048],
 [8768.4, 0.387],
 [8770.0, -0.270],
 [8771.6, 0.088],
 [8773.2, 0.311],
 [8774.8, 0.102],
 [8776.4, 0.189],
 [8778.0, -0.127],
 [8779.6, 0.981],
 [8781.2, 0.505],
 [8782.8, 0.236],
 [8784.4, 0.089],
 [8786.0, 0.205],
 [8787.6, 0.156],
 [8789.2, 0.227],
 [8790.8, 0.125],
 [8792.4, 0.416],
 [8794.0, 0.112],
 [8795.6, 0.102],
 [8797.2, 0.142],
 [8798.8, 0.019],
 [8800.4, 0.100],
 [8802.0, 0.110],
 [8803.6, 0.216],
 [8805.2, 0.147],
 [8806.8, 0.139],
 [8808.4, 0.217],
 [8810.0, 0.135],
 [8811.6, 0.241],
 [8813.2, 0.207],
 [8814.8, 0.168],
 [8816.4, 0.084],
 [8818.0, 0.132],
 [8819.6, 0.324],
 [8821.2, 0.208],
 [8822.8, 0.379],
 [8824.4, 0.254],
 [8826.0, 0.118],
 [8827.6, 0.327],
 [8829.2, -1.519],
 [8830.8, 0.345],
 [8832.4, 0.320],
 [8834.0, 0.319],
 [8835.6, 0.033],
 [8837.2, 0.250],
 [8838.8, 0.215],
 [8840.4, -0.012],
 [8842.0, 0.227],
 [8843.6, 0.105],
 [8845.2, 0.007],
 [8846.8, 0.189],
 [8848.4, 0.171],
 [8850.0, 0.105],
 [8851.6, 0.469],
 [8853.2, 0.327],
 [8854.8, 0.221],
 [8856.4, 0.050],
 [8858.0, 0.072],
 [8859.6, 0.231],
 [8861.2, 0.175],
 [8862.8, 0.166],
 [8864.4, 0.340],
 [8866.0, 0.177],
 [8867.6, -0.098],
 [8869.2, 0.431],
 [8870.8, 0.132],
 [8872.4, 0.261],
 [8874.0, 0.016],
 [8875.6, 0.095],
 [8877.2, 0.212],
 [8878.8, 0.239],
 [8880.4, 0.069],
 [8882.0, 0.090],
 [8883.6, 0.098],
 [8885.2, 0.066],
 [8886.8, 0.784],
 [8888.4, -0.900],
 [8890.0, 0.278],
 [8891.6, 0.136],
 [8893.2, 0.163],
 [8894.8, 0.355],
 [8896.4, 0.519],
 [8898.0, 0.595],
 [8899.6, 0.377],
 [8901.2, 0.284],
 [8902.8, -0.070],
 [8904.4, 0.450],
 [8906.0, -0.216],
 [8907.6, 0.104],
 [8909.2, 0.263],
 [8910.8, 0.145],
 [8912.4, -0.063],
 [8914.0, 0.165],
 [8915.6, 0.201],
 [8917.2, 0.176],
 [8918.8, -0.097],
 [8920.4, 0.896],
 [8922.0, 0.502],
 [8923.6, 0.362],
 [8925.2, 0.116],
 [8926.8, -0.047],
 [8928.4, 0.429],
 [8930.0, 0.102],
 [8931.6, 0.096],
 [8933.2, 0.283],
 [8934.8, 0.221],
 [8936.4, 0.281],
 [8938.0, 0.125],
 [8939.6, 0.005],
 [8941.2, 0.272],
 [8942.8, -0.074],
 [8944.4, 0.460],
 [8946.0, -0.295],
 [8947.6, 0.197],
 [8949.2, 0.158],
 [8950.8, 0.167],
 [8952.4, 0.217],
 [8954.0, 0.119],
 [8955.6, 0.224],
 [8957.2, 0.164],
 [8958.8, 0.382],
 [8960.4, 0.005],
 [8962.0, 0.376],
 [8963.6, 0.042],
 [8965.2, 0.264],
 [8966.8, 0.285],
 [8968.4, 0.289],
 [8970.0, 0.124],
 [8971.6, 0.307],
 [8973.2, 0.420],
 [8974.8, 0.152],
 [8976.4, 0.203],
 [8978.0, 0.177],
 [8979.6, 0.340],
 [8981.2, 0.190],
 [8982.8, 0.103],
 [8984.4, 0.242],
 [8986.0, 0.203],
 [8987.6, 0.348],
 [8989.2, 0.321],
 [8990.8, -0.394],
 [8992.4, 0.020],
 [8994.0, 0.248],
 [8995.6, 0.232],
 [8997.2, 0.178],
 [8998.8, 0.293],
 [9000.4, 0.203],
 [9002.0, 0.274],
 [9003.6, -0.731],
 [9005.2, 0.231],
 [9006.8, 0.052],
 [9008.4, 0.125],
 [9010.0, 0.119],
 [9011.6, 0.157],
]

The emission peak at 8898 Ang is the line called H-beta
